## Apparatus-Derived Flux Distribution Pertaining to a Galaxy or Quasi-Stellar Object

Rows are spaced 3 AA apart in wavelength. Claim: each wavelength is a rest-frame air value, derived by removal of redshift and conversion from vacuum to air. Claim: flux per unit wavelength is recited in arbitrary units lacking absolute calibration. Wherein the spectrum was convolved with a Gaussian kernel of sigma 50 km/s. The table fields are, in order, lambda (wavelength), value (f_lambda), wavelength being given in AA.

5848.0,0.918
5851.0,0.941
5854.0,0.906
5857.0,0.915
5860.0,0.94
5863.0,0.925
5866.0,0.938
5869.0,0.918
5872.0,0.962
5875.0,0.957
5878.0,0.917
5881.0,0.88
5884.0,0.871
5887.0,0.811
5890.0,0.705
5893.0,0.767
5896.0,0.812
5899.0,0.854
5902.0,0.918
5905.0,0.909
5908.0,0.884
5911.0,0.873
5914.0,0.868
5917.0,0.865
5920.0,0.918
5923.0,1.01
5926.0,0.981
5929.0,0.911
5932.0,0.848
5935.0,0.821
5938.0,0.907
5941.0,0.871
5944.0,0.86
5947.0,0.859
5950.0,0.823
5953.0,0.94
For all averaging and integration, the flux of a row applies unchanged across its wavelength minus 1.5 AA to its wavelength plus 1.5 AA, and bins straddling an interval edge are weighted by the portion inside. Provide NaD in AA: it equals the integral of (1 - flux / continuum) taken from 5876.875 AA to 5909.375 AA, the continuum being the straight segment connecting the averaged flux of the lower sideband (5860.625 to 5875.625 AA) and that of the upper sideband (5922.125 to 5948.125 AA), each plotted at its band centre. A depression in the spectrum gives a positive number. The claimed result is 2.6 AA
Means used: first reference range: 0.939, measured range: 0.847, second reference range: 0.894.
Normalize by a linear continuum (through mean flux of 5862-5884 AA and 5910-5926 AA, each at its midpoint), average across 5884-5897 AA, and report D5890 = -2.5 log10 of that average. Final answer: 0.18 mag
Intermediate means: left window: 0.924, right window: 0.915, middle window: 0.784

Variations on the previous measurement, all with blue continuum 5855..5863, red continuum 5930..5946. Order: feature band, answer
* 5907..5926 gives -0.04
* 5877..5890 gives 0.07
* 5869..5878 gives -0.04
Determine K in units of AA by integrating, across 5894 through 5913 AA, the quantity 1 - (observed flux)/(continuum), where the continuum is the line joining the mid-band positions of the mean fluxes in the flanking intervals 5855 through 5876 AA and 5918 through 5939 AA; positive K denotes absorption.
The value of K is 1.0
